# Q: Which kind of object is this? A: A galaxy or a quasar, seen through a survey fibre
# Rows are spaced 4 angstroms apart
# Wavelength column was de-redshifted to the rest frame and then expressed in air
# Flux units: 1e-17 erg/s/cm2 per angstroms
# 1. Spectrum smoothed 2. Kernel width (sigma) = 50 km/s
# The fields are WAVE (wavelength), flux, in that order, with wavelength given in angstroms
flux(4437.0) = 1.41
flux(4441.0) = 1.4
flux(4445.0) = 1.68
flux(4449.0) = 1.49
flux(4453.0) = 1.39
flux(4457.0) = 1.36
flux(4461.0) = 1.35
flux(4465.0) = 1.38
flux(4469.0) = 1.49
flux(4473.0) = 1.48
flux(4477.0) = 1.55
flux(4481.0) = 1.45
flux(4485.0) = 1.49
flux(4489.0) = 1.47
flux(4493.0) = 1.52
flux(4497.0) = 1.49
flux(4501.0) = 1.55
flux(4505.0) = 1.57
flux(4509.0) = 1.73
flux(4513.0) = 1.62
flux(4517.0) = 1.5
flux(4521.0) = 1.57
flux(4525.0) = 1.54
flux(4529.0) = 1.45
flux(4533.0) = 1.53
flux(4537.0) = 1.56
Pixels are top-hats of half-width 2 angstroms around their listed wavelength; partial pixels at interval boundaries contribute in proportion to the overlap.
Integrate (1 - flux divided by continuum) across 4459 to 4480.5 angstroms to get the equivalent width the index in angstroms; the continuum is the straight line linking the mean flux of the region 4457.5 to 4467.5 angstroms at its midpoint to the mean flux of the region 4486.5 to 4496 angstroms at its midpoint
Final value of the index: -0.73 angstroms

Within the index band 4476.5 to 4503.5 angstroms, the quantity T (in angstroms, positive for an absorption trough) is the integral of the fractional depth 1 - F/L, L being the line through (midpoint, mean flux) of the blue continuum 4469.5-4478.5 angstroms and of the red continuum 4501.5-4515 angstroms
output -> 1.1 angstroms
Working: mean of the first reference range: 1.51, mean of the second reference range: 1.63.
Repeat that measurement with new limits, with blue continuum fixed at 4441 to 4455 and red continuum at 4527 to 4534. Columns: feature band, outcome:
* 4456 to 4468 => 1.0 angstroms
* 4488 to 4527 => -1.8 angstroms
